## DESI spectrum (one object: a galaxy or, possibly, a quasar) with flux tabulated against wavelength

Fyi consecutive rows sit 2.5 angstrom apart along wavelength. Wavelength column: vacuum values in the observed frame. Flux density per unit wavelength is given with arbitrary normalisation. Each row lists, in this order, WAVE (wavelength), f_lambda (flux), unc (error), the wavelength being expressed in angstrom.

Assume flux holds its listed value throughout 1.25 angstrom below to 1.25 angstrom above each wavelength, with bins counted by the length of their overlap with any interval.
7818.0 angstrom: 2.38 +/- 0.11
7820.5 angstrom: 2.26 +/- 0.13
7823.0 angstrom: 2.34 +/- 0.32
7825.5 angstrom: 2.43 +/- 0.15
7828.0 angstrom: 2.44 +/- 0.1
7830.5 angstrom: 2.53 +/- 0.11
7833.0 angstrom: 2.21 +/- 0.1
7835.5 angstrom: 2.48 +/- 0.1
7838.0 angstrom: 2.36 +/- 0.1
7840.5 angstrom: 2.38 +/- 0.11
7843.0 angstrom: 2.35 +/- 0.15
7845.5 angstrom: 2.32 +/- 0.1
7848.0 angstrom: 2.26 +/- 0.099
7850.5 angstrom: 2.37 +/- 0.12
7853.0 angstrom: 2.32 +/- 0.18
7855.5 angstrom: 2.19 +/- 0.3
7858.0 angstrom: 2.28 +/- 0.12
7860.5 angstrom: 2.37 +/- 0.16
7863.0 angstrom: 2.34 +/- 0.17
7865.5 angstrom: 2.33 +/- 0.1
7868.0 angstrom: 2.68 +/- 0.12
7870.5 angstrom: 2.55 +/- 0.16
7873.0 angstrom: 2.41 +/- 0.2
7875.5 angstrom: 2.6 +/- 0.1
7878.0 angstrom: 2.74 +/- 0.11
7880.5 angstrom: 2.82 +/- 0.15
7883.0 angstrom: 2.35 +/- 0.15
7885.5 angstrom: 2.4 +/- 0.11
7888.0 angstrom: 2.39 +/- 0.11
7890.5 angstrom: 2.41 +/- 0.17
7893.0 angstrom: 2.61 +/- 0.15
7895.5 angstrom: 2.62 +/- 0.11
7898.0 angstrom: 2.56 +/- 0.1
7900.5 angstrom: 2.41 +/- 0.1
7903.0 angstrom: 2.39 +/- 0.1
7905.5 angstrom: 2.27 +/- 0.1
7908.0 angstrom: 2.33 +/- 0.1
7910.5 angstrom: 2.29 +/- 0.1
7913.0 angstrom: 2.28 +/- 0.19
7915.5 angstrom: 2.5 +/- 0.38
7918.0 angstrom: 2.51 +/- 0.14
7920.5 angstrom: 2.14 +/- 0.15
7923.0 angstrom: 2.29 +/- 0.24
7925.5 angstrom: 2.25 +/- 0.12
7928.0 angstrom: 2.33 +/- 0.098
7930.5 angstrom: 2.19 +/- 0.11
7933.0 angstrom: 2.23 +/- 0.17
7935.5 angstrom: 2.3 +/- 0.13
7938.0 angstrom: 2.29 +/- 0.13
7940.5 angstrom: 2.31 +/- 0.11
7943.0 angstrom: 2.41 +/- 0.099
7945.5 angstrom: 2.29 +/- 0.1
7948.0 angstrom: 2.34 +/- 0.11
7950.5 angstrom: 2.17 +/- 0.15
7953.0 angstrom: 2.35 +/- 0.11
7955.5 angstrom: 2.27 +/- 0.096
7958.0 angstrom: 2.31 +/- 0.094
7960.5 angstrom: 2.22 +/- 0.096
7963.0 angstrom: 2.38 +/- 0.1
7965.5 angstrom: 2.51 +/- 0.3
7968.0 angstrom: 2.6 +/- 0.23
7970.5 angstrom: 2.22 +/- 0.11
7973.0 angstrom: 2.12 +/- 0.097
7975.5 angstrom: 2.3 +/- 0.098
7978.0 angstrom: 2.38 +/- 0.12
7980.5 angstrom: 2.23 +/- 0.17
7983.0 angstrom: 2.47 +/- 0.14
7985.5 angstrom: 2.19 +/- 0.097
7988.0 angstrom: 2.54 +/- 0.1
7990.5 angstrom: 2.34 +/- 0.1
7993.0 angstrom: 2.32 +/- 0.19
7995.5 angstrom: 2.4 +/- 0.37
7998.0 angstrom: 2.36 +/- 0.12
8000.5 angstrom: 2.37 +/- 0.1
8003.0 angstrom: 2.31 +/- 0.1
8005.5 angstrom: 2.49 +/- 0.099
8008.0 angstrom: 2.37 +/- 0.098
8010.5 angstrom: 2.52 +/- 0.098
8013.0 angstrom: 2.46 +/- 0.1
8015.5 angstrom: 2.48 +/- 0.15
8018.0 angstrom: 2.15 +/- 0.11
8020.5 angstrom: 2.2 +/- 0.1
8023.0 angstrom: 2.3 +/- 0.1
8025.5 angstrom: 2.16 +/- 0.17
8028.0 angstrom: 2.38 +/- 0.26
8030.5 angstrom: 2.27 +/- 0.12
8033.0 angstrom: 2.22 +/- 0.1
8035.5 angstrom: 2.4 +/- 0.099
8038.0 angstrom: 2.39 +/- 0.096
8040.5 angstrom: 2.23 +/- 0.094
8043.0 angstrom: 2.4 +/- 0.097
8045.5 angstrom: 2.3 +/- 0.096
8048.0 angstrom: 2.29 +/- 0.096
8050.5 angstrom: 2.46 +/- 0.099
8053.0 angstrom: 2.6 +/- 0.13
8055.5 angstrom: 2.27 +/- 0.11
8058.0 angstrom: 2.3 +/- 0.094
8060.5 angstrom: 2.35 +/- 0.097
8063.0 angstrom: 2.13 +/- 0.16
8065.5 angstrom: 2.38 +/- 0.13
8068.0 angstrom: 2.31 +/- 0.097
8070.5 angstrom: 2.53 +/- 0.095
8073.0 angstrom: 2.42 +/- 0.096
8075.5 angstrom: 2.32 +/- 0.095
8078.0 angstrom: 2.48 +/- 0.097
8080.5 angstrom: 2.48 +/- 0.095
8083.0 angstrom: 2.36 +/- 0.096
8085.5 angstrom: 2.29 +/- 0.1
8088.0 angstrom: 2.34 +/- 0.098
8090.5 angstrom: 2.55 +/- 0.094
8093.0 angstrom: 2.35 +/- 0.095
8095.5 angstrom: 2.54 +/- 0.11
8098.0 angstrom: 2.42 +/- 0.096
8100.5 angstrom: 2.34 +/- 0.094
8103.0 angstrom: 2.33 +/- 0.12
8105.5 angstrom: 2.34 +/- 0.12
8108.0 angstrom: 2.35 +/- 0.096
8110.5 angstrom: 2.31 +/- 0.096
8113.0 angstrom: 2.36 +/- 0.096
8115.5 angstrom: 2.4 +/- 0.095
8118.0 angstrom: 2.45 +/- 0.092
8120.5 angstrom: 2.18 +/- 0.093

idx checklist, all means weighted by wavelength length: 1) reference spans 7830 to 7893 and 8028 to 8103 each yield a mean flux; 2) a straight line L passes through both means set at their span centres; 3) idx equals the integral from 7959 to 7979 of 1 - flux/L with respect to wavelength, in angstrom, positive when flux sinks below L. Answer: 0.4 angstrom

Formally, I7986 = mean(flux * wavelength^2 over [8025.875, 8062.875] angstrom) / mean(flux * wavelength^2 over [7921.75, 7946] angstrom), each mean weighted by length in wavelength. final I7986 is 1.05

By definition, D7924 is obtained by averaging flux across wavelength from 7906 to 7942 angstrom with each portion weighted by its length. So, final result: 2.3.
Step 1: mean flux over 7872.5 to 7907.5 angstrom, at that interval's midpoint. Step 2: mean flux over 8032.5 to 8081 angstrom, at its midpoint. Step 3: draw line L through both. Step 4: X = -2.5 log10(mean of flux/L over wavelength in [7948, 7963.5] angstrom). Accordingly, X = 0.07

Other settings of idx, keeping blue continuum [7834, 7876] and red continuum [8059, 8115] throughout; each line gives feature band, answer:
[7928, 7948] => 0.7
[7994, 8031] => 0.5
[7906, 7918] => 0.1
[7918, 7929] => 0.5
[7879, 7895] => -0.8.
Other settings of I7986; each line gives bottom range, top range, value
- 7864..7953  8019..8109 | 1.02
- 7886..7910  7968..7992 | 0.97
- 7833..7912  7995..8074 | 1.01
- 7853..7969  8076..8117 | 1.05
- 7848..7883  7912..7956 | 0.96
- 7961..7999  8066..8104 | 1.05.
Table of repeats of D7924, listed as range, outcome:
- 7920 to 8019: 2.33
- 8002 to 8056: 2.35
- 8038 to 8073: 2.35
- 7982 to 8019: 2.39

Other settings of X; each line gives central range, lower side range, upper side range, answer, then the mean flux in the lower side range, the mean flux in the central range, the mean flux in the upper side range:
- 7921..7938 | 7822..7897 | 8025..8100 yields 0.07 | 2.43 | 2.26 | 2.37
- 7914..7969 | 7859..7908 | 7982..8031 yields 0.04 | 2.48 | 2.33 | 2.35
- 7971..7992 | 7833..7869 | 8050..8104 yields 0.03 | 2.35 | 2.32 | 2.39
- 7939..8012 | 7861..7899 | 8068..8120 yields 0.05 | 2.52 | 2.35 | 2.39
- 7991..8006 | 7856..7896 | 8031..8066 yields 0.01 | 2.49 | 2.37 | 2.33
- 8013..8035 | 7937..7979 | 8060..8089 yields 0.03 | 2.32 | 2.29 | 2.37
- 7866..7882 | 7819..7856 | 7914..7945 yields -0.12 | 2.35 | 2.61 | 2.31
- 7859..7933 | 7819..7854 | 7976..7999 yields -0.03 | 2.36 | 2.42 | 2.36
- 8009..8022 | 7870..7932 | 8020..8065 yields -0.01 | 2.42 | 2.36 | 2.32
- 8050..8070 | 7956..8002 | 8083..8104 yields 0.01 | 2.35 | 2.35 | 2.39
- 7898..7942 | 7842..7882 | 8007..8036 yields 0.03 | 2.43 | 2.32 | 2.32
